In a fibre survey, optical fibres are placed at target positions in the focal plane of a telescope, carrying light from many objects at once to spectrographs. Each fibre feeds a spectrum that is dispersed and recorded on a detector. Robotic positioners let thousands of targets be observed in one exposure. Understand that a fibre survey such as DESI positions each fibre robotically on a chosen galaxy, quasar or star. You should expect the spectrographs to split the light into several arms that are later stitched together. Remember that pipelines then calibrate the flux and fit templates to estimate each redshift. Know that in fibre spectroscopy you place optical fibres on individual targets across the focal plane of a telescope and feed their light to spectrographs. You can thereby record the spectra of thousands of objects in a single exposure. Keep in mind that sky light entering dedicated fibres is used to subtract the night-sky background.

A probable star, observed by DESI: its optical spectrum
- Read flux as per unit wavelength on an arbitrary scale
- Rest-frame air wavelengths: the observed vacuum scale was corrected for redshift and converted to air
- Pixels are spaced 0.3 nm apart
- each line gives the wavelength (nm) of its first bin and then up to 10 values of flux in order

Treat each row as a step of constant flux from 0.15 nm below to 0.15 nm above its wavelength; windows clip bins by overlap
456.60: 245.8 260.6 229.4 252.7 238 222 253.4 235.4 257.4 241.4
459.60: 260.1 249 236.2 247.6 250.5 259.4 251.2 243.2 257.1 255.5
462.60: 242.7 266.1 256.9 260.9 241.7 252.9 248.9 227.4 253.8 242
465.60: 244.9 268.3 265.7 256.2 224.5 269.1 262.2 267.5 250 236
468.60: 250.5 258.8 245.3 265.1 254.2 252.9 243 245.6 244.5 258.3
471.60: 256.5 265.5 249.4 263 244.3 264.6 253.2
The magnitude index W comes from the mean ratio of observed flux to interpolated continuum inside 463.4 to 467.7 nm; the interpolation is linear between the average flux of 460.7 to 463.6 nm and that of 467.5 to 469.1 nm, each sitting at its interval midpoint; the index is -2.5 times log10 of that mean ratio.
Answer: 0.01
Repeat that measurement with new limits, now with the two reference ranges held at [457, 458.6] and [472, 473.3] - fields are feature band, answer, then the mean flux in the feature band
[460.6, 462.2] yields -0.04 mag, 252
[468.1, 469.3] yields 0.02 mag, 248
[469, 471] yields 0.01 mag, 251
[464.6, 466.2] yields -0.01 mag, 250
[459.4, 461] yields -0.03 mag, 249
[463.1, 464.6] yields -0.02 mag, 251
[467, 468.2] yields -0.05 mag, 261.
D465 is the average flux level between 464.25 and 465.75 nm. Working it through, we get 243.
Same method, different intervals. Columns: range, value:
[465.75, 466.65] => 263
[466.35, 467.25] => 250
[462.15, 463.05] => 255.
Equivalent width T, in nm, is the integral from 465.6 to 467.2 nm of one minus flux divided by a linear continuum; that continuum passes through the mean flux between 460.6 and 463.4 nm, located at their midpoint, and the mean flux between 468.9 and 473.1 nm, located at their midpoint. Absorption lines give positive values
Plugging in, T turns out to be -0.01 nm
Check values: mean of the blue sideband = 254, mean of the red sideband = 254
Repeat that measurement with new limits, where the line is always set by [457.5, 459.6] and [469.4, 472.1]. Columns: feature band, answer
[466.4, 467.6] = -0.01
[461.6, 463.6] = -0.06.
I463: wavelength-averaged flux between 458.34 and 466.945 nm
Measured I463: 250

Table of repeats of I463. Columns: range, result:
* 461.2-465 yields 251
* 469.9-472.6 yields 253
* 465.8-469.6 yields 255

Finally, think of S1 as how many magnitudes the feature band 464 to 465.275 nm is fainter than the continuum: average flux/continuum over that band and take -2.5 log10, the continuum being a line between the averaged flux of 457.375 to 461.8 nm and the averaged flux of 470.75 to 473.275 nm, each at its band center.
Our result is 0.02 mag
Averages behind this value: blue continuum 247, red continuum 255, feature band 245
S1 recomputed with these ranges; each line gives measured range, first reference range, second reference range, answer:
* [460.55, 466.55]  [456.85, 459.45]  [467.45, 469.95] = -0.016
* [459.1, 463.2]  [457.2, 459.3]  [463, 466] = -0.024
